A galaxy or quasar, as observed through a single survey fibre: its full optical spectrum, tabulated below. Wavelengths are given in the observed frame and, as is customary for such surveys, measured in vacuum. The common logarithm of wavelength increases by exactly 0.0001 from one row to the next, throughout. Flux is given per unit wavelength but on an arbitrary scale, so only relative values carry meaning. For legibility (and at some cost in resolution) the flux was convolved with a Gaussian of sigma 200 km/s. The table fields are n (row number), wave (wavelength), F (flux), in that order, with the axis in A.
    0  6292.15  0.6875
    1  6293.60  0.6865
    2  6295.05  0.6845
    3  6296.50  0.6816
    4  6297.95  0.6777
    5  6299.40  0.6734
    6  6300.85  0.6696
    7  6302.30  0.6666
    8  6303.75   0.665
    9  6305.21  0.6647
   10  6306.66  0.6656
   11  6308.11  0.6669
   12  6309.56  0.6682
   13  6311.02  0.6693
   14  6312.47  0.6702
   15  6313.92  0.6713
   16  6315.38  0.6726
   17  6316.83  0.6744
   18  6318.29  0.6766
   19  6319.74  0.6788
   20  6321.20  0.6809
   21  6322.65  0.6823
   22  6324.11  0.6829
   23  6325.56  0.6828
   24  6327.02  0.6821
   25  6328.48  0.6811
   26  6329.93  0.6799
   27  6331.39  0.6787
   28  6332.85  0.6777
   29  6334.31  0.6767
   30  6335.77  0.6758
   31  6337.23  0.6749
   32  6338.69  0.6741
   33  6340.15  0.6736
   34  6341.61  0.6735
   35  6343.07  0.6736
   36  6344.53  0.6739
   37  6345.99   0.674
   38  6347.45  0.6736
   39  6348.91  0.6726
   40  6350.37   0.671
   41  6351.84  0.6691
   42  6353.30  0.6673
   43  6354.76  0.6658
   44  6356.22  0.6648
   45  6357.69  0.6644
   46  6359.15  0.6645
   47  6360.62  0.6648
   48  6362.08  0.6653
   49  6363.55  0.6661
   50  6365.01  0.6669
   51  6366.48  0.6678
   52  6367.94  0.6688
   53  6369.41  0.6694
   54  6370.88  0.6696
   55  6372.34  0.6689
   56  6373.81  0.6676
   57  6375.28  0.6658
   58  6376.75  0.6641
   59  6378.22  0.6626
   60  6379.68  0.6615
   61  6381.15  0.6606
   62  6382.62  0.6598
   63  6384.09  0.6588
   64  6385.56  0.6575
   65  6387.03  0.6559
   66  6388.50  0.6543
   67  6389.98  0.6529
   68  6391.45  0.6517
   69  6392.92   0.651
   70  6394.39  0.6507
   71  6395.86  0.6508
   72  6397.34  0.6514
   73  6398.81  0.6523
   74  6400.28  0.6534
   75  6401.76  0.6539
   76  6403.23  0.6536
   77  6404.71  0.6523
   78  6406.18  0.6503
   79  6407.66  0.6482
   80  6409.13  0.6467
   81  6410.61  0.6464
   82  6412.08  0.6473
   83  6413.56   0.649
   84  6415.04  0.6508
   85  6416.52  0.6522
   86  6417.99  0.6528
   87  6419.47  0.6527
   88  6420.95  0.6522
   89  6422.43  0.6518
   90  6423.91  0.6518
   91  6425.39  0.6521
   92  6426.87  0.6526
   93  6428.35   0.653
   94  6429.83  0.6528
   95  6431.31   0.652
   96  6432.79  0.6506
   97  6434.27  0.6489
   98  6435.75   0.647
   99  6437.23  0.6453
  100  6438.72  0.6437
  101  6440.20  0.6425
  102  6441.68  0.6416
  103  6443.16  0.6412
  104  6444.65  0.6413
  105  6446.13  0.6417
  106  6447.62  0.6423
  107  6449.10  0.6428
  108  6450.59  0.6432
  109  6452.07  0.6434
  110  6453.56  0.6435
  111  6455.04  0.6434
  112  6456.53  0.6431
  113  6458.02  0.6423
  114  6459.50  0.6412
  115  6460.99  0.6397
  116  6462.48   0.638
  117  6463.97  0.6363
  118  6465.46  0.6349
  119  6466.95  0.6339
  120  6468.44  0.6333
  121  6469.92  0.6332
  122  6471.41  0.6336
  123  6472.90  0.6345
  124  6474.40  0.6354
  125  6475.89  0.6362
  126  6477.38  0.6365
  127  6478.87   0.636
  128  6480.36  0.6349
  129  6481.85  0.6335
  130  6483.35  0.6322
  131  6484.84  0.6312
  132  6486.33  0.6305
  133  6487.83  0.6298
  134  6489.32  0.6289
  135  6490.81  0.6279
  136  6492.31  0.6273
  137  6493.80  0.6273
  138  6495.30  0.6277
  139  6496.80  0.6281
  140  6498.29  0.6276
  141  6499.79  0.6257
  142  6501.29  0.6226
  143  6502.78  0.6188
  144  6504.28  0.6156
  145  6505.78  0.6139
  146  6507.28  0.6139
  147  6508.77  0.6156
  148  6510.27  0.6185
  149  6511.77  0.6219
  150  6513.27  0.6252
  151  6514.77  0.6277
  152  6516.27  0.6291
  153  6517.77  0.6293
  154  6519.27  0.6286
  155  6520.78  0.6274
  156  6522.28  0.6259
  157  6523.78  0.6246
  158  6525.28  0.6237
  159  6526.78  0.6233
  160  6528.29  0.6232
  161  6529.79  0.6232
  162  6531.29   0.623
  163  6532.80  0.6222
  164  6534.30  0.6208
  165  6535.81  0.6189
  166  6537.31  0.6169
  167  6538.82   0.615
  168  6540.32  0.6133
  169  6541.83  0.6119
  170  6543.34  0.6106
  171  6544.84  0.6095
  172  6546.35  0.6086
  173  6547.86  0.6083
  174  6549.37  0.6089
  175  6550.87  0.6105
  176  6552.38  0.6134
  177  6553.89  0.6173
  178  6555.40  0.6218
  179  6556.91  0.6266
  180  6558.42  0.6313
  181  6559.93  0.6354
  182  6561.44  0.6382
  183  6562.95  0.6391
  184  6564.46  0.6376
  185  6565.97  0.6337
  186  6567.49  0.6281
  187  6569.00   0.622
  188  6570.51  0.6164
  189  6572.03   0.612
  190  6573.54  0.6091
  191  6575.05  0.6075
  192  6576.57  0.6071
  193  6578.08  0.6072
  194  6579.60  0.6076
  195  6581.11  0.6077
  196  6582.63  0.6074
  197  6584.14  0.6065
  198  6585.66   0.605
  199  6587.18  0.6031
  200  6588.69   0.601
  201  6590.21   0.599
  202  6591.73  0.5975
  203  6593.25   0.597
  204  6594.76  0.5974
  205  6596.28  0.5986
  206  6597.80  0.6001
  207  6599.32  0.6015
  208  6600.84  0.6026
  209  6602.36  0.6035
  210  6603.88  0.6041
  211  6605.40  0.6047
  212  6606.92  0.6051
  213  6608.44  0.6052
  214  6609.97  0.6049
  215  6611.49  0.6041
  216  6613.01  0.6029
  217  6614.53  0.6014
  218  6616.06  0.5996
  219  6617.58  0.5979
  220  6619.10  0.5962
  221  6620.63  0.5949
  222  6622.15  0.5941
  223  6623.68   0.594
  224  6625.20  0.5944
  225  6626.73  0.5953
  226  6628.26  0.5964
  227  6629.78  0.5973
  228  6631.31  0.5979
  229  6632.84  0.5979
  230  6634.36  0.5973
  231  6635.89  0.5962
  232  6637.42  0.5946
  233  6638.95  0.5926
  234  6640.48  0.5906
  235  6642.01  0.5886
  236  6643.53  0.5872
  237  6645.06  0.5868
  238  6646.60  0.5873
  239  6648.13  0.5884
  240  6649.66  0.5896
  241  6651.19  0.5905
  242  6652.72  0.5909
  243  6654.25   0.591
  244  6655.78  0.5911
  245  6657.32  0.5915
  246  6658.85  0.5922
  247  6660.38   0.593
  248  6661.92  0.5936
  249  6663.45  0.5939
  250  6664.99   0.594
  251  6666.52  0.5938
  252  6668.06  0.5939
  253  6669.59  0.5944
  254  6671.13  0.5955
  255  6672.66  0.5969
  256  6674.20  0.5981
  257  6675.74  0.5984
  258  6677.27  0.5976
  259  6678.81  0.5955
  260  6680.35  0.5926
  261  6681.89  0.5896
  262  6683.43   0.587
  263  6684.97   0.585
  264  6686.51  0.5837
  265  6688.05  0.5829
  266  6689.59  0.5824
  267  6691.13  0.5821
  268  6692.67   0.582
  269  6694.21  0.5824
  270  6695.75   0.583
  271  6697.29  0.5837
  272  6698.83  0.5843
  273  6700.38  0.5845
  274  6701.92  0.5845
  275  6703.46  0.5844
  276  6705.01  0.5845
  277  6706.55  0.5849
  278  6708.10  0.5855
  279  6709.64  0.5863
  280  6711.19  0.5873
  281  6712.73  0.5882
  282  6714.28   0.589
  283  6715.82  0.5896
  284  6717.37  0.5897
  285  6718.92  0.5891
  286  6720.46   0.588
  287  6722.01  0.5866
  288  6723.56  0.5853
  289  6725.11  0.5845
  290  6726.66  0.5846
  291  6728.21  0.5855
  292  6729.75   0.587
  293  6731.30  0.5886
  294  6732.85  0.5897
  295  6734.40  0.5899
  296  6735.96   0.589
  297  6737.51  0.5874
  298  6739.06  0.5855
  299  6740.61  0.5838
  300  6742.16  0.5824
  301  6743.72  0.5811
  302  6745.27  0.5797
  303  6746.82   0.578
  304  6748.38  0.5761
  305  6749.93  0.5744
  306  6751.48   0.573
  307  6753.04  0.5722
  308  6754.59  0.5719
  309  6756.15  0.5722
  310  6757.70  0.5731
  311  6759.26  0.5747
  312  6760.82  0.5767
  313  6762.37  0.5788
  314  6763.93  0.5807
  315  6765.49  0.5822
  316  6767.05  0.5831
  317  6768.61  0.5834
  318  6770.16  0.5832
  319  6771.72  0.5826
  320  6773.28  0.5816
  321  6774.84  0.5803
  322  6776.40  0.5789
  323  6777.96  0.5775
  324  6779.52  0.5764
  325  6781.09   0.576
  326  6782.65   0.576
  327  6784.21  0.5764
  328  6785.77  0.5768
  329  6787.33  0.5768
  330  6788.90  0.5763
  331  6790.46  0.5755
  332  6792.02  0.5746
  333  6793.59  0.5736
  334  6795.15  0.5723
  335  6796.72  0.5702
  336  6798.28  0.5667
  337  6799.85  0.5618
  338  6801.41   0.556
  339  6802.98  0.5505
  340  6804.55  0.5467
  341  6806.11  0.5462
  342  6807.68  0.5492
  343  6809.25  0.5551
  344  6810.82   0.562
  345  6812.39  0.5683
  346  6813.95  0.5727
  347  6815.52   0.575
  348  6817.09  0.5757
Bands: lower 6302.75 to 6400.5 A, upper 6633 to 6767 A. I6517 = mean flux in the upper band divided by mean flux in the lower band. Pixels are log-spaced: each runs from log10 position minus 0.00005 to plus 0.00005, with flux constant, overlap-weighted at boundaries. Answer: 0.88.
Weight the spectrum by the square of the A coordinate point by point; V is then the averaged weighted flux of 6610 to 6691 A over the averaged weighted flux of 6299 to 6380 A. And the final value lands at 1.0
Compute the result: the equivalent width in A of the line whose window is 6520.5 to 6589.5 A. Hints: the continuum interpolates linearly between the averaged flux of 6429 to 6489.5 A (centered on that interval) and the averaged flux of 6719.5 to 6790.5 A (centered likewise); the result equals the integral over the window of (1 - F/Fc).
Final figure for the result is 0.3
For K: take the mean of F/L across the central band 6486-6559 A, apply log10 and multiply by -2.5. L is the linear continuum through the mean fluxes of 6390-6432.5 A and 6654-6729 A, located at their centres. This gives 0.01 mag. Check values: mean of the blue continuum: 0.651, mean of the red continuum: 0.589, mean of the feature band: 0.621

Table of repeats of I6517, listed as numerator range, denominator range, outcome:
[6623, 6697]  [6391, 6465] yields 0.91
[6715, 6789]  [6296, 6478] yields 0.88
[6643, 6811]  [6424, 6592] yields 0.93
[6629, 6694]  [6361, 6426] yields 0.90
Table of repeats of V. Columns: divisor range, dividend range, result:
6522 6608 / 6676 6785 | 1.00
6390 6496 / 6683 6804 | 0.99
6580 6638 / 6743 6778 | 1.01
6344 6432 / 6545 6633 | 0.98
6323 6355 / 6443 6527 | 0.98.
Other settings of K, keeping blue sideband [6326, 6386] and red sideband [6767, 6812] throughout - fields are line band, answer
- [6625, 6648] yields 0.022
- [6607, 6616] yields 0.014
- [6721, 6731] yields -0.002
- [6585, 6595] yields 0.028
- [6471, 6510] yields 0.019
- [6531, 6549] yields 0.023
